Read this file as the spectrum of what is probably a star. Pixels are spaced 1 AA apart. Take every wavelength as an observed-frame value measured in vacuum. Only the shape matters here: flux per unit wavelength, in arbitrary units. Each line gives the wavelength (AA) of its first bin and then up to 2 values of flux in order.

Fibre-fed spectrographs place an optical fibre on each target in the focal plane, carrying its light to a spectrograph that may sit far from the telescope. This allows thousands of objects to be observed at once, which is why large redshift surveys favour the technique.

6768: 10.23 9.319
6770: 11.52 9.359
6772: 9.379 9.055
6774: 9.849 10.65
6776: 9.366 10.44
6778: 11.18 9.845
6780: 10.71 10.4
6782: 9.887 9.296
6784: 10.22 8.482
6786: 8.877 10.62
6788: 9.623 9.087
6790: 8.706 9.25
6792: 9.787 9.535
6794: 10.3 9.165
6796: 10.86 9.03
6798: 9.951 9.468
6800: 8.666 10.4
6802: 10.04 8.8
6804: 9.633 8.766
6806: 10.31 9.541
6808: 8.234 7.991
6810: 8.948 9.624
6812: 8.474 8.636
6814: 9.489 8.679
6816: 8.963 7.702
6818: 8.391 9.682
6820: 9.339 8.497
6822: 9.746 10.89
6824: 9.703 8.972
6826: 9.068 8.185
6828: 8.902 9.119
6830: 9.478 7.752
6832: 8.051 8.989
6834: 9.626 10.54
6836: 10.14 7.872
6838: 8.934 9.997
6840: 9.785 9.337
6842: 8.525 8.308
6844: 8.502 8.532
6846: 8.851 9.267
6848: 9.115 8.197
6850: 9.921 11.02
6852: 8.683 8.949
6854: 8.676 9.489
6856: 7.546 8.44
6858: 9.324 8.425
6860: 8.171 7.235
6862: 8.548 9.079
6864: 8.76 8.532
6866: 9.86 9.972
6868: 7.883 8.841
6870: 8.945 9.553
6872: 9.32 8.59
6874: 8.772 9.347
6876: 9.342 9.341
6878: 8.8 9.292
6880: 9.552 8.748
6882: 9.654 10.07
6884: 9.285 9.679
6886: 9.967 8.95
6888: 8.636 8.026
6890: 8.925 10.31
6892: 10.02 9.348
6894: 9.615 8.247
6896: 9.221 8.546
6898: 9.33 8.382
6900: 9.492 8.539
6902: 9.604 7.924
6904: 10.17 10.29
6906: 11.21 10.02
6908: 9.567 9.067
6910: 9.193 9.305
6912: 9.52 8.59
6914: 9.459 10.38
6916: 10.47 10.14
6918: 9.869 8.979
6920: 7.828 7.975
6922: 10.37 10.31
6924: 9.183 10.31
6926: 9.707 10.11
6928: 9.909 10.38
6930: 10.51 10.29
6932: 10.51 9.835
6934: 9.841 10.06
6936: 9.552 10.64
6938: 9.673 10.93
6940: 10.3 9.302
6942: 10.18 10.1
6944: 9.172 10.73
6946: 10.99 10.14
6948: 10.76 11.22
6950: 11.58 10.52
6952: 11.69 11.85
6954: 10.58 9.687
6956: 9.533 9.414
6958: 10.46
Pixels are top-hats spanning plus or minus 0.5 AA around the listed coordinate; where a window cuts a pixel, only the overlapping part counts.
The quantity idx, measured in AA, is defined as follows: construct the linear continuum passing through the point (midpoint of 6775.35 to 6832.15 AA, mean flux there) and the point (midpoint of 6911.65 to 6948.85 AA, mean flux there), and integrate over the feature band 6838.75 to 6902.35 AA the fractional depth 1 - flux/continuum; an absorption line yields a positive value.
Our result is 4.06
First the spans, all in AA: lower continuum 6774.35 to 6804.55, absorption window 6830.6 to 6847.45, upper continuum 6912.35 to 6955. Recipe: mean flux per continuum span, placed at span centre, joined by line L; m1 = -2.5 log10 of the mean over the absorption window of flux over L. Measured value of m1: 0.10 mag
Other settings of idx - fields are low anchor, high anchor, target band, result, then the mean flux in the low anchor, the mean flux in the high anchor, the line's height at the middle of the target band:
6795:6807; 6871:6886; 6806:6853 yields 2.15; 9.61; 9.3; 9.5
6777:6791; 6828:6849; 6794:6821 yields 0.73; 9.77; 9.01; 9.44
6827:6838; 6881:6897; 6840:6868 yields 0.77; 9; 9.29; 9.11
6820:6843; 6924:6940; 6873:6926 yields 2.44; 9.17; 10.1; 9.82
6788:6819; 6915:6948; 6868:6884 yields 0.79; 9.23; 9.97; 9.65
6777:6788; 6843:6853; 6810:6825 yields 0.58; 9.96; 9.07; 9.48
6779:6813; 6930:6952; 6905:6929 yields 1.26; 9.47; 10.3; 10.2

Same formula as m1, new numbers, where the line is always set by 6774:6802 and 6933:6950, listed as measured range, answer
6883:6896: 0.09 mag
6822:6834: 0.10 mag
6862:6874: 0.12 mag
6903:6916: 0.05 mag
